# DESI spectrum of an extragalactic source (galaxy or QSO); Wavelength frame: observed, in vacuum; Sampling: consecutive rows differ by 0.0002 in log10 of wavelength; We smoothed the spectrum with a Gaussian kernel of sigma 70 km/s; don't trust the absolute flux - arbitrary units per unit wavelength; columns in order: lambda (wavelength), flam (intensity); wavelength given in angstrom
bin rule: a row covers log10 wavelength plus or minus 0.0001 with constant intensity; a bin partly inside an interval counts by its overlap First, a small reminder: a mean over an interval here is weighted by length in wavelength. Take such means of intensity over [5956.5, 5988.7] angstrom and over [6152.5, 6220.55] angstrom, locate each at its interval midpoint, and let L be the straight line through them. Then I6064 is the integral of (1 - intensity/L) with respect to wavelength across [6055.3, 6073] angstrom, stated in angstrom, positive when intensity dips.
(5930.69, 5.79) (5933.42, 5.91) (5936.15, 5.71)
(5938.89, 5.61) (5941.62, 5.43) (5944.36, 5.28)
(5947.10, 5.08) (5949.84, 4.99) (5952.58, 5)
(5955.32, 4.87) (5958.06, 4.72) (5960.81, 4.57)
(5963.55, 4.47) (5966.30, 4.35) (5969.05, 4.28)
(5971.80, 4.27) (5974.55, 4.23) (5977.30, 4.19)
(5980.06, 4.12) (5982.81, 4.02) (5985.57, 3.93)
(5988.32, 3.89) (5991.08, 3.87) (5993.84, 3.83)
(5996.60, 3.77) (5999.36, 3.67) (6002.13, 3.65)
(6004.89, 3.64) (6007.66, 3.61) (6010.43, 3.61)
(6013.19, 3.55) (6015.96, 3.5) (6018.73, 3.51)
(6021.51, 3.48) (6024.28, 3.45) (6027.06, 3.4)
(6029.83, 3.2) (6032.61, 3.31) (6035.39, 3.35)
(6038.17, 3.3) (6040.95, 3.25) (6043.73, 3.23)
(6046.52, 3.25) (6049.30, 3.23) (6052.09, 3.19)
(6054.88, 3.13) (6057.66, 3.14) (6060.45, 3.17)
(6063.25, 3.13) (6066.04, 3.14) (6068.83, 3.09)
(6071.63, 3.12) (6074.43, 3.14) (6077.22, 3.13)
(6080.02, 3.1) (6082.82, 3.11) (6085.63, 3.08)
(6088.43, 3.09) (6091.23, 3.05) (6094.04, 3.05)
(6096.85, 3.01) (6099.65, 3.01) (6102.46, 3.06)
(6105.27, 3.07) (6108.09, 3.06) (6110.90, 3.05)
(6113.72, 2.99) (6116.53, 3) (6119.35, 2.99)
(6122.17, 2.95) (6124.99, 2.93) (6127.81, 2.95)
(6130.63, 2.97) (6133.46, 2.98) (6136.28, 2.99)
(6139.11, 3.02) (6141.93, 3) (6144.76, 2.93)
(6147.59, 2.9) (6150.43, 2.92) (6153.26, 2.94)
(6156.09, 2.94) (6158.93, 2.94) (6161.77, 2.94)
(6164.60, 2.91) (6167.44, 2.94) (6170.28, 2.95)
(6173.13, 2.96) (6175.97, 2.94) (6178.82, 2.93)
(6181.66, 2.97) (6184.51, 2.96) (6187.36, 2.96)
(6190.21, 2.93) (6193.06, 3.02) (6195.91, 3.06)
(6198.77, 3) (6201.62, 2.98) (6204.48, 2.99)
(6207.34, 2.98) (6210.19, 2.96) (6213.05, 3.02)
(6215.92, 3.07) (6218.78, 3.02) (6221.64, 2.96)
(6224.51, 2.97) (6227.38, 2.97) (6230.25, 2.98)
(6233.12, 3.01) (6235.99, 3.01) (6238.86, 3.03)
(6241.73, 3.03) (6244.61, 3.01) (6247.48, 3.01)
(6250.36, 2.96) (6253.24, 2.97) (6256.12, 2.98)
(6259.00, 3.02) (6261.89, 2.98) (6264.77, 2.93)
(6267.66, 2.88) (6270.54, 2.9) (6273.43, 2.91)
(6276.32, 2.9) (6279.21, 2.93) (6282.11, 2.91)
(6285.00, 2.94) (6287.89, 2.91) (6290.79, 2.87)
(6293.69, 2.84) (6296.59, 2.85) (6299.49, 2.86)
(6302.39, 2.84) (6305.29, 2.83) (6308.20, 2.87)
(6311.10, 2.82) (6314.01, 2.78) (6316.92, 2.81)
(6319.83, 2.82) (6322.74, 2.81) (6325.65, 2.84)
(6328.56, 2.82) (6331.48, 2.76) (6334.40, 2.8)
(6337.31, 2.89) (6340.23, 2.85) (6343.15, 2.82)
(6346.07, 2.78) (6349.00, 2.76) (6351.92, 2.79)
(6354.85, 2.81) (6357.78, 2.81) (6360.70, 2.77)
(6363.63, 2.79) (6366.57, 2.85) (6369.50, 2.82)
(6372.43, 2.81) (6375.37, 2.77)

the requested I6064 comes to 2.8 angstrom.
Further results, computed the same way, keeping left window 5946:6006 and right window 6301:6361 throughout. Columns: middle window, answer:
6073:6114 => 7.63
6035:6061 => 4.82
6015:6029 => 2.08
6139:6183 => 6.98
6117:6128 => 2.09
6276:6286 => 0.31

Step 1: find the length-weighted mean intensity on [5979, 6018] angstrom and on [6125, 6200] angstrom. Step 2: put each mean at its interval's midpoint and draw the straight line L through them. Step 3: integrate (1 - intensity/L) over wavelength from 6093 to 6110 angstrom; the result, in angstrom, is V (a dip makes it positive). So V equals 1.1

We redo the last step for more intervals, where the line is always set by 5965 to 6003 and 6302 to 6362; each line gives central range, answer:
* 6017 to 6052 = 4.6 angstrom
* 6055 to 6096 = 6.5 angstrom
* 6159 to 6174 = 2.0 angstrom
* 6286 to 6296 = 0.3 angstrom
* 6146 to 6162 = 2.3 angstrom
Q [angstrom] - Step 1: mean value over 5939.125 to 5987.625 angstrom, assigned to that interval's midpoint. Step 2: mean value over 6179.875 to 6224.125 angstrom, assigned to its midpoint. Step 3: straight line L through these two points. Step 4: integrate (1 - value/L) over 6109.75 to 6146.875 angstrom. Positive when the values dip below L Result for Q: 5.38 angstrom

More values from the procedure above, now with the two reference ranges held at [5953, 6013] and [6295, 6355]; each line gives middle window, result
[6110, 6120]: 1.6 angstrom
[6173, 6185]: 1.5 angstrom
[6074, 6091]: 2.8 angstrom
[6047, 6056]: 1.5 angstrom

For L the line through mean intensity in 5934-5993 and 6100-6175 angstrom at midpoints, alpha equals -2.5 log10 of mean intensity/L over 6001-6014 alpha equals 0.164 mag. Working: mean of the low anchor 4.62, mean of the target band 3.62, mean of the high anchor 2.97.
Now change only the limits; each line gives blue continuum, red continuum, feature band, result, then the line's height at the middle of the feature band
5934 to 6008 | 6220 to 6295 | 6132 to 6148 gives 0.20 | 3.56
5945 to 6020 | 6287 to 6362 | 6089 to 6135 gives 0.20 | 3.63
